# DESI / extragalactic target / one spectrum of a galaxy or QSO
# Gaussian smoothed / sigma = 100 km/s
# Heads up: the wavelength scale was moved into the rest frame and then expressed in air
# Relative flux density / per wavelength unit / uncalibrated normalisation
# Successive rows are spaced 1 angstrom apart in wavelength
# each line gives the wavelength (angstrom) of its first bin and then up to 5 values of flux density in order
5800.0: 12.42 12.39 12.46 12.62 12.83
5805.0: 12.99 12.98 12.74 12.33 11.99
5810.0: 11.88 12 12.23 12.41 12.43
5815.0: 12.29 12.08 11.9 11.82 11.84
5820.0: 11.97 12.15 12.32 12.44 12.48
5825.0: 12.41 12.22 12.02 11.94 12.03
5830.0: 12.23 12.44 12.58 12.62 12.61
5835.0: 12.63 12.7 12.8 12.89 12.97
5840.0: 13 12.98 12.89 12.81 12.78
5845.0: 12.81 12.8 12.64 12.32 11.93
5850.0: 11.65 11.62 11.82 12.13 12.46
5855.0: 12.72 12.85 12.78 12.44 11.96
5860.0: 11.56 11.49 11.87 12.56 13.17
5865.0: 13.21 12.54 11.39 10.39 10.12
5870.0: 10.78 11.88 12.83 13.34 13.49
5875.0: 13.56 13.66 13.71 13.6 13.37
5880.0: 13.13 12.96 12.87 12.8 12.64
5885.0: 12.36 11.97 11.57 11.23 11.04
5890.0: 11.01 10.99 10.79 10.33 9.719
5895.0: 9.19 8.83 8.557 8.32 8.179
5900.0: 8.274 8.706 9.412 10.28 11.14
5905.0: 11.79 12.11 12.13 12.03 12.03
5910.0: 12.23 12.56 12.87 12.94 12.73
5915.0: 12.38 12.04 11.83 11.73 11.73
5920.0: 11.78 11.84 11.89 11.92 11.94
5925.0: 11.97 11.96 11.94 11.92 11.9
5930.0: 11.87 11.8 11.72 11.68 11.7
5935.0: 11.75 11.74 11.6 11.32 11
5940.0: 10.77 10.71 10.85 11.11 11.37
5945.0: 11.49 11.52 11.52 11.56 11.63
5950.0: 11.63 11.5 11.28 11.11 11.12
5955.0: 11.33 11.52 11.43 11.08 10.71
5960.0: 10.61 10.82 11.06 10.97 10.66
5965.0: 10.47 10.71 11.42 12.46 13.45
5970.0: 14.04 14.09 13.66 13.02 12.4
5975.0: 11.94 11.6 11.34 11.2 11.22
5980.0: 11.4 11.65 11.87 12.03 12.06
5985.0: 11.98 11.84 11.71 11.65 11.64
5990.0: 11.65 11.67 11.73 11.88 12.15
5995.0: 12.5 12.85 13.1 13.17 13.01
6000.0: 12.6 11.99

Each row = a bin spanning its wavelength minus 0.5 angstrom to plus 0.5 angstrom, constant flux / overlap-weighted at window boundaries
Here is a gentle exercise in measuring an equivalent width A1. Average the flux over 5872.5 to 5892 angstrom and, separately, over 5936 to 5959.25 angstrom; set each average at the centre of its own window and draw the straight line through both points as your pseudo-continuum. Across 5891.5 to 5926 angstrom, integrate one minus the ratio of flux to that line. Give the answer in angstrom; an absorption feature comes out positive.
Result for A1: 2.7 angstrom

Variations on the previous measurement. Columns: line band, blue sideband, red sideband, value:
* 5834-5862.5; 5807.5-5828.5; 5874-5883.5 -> 0.6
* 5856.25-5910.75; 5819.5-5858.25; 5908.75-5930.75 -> 3.1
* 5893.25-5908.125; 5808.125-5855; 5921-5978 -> 2.6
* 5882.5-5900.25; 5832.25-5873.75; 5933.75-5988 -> 2.4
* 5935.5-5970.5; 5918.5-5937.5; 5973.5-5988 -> 1.2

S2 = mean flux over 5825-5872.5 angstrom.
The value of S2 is 12.3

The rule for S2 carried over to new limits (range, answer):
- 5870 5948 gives 11.6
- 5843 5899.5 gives 11.9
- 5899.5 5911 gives 11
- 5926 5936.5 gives 11.8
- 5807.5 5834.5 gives 12.2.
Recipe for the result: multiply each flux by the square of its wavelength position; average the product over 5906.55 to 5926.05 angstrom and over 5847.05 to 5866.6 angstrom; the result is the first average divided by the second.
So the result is 1.0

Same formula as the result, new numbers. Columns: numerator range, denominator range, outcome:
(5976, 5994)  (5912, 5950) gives 1.02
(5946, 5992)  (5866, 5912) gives 1.05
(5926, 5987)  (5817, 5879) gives 0.97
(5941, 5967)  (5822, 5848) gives 0.92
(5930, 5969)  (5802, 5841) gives 0.95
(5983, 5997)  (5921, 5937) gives 1.03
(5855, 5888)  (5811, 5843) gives 1.02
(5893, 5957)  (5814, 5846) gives 0.94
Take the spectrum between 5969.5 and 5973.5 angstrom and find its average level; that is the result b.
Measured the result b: 13.7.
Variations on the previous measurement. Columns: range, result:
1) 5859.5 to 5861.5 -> 11.5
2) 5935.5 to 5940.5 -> 11.3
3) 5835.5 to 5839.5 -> 12.8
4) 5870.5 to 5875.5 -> 13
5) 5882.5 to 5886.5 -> 12.4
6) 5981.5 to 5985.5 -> 12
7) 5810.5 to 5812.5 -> 12.1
